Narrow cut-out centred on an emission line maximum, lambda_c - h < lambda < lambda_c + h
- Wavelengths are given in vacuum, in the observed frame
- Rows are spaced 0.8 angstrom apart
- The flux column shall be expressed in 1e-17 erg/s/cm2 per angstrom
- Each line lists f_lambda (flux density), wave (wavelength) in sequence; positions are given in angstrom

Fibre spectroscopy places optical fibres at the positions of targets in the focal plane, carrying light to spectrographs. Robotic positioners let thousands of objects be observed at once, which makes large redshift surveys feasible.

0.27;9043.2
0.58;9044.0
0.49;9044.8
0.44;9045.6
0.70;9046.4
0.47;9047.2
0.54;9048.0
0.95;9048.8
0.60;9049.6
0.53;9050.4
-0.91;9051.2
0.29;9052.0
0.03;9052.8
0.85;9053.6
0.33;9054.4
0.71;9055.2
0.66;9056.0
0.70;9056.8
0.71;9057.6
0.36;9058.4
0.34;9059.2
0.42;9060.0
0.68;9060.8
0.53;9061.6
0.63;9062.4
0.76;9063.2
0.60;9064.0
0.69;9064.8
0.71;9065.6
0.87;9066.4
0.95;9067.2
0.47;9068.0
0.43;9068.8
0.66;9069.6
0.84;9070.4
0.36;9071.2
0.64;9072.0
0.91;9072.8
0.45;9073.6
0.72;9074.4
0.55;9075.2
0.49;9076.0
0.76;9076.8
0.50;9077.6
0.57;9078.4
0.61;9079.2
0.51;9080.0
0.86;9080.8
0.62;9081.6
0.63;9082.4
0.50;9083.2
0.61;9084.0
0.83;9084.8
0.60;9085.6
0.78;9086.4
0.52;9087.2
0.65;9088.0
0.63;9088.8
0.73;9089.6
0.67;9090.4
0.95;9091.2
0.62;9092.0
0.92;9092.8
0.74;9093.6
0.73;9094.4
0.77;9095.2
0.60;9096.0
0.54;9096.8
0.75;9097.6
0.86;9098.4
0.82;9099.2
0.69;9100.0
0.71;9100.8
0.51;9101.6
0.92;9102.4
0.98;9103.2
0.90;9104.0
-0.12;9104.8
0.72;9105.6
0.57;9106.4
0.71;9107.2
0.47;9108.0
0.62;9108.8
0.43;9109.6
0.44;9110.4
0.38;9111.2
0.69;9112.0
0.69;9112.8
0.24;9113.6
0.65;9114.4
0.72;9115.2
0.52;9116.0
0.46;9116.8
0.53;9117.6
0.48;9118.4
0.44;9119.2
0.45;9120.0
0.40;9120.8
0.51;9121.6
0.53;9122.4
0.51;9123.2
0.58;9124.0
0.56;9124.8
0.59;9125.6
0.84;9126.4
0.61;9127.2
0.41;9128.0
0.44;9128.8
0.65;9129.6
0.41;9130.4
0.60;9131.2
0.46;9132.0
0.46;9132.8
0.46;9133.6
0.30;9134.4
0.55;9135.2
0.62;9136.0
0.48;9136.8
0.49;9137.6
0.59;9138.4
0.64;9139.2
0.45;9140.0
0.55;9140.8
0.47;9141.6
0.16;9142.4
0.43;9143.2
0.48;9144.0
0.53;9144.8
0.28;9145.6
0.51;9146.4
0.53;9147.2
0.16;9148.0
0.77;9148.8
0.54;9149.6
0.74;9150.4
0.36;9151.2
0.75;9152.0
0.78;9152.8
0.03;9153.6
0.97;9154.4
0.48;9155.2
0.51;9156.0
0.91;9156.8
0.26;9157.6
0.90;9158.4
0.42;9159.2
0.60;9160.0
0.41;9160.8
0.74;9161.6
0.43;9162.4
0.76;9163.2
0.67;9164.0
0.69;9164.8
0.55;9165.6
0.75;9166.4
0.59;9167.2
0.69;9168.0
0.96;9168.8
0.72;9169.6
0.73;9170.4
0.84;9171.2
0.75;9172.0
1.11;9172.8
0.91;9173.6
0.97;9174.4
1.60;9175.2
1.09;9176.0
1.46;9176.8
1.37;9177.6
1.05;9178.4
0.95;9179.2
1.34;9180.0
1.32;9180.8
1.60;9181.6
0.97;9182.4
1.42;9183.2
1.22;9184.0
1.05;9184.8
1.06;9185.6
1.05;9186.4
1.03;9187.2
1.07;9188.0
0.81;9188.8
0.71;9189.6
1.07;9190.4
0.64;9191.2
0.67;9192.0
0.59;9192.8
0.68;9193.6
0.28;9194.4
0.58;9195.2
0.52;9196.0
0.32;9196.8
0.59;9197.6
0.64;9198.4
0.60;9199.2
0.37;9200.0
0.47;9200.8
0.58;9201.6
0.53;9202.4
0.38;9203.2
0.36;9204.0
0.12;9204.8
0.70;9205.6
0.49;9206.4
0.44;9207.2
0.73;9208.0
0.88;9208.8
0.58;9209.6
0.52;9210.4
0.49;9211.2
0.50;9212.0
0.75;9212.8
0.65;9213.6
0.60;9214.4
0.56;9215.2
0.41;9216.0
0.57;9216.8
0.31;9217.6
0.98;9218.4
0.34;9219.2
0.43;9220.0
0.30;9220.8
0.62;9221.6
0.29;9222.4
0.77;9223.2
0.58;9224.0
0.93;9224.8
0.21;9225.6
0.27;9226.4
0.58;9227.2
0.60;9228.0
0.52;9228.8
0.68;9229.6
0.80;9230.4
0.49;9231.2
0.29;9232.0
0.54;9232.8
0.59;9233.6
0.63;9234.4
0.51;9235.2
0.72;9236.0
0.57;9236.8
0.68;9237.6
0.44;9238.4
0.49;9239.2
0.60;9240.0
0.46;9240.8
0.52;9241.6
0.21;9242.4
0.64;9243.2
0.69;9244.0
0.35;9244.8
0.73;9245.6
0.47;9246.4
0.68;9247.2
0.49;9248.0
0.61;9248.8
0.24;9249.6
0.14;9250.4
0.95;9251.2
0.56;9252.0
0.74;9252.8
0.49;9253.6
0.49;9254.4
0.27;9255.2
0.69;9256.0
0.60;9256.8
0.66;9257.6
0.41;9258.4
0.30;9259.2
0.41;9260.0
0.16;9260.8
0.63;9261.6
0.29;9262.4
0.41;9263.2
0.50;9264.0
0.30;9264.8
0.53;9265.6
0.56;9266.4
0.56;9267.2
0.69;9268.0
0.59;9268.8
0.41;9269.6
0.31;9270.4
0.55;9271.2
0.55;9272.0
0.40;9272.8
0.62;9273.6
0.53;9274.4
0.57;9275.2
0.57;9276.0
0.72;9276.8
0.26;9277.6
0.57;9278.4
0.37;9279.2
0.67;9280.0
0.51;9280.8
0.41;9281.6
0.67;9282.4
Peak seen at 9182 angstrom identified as [O III]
